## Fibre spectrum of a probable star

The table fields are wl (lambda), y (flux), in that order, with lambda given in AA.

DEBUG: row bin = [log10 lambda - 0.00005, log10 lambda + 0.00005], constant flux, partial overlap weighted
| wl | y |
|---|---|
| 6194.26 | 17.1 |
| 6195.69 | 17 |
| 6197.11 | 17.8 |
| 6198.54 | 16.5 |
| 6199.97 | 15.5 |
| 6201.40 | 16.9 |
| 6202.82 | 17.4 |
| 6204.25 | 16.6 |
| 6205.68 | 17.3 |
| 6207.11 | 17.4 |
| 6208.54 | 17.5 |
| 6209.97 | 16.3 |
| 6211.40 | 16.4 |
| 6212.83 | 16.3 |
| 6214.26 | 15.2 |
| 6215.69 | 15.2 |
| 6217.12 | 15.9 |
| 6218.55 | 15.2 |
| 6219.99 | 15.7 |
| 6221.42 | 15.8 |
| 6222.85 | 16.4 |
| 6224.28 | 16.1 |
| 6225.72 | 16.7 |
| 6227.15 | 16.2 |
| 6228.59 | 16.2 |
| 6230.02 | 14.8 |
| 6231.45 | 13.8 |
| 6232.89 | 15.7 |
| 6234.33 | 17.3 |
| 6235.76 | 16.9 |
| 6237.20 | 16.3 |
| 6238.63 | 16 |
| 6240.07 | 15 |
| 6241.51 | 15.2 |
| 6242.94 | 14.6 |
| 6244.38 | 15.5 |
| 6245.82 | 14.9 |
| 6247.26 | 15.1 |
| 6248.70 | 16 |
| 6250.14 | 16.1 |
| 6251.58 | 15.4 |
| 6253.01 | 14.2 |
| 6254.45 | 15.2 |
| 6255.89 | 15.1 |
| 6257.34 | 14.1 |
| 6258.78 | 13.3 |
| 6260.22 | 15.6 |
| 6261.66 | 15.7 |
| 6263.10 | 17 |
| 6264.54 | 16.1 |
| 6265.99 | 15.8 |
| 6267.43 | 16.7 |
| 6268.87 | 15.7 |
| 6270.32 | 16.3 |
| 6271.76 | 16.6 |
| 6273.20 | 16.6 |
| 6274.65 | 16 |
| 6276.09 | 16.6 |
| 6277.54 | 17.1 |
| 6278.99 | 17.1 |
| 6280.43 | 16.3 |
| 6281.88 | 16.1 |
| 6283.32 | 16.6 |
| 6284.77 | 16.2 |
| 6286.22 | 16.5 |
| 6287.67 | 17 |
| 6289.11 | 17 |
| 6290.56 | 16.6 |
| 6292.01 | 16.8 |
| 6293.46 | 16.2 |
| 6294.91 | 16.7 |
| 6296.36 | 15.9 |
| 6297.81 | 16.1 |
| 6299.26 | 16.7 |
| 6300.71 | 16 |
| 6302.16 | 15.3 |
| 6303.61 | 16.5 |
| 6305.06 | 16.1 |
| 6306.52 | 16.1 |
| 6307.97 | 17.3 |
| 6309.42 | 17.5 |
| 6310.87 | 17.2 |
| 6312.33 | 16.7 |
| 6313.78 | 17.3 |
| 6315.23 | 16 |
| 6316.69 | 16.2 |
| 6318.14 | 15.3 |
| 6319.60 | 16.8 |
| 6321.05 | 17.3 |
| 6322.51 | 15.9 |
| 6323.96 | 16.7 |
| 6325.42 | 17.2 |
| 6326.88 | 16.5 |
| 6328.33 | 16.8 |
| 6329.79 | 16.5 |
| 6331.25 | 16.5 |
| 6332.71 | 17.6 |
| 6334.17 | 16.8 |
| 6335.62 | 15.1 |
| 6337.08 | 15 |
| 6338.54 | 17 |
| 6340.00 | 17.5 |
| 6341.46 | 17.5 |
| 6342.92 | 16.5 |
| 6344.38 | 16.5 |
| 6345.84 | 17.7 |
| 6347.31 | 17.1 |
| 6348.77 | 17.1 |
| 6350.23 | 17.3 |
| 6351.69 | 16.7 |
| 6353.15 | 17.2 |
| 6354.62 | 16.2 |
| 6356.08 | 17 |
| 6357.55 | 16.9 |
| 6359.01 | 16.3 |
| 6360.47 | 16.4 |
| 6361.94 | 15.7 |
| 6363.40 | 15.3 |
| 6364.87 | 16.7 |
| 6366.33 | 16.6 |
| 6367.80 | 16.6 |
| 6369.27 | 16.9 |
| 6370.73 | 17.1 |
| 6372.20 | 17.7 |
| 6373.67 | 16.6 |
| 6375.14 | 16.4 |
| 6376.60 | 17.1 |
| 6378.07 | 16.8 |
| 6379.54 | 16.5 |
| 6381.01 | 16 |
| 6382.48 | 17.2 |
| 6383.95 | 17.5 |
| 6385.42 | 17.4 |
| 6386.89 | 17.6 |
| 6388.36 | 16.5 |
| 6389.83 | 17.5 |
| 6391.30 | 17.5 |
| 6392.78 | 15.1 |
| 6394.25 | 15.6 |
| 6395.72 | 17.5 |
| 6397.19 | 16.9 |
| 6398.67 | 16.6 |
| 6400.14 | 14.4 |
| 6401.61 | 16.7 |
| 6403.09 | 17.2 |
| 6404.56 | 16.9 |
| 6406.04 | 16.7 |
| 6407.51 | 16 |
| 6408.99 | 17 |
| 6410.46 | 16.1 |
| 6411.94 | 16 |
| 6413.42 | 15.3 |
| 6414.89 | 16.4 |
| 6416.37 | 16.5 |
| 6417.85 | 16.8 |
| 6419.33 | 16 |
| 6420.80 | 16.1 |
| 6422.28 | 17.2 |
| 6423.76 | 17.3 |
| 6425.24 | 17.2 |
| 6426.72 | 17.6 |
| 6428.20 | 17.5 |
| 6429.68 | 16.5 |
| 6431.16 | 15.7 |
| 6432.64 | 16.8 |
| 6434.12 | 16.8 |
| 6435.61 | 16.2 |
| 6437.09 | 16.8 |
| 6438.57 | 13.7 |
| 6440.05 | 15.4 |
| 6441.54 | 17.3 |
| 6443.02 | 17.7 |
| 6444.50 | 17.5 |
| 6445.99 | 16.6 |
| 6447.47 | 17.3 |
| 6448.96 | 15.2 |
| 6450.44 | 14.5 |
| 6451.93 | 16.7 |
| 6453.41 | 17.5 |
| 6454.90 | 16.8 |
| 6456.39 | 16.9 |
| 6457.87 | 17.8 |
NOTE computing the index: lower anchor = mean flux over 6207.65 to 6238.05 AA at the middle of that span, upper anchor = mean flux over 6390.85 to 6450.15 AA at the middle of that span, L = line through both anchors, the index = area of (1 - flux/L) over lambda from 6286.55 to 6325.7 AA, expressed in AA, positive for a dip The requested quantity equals -0.78 AA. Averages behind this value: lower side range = 16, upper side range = 16.5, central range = 16.5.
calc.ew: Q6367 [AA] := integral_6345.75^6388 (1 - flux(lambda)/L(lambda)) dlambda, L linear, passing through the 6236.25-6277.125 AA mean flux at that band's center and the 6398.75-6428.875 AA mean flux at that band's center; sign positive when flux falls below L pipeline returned -1.4 AA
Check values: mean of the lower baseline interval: 15.6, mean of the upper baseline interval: 16.5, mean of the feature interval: 16.8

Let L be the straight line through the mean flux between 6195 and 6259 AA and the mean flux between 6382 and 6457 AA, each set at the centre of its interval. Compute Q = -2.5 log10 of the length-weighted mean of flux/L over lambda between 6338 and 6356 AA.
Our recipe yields -0.05 mag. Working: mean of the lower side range 15.9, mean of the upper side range 16.6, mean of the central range 17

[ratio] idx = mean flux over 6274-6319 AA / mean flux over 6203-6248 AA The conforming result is 1.03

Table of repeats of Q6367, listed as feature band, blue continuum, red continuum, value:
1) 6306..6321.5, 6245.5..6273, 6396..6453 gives -0.82 AA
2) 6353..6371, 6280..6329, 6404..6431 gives 0.07 AA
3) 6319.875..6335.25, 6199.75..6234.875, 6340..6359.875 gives 0.06 AA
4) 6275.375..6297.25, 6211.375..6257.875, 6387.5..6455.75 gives -1.02 AA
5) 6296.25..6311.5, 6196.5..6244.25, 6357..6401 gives -0.05 AA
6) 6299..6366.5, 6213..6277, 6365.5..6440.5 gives -1.70 AA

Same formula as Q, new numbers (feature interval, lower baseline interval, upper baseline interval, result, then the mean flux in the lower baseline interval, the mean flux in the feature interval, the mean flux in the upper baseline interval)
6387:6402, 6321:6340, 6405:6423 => -0.01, 16.5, 16.5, 16.4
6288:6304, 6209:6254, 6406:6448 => -0.03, 15.7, 16.4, 16.5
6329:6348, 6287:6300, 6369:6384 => 0.00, 16.6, 16.7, 16.9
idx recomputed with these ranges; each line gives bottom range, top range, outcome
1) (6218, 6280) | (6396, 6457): 1.05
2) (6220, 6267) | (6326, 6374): 1.07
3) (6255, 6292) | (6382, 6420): 1.03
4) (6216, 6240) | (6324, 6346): 1.05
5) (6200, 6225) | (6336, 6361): 1.03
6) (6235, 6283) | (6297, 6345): 1.05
